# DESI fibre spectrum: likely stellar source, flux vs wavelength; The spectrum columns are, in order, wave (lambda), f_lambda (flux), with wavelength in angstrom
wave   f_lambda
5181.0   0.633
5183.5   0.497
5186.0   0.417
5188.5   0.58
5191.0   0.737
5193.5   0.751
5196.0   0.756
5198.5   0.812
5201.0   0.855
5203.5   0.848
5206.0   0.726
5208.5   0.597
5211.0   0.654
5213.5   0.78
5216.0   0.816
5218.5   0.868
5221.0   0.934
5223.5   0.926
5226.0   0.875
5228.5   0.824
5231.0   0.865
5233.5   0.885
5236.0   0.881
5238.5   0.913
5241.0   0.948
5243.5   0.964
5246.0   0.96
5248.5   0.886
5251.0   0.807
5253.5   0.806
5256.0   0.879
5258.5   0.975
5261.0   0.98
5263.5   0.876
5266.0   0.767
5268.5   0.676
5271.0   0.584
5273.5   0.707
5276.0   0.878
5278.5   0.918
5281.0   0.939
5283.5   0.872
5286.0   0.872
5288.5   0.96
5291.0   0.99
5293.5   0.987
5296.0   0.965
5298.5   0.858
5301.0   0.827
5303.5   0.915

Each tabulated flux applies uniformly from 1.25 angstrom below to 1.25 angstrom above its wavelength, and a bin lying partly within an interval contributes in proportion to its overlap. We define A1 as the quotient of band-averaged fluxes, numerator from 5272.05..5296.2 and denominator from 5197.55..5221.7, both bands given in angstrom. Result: 1.15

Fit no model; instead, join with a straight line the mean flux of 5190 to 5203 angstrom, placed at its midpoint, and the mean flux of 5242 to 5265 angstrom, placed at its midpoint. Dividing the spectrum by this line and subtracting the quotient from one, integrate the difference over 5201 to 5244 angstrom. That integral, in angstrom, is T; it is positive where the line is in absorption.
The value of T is 0.1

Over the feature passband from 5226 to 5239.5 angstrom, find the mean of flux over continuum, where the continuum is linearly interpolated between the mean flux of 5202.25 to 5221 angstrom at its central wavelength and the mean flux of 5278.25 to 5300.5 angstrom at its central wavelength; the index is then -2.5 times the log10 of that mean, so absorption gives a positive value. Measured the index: -0.08 mag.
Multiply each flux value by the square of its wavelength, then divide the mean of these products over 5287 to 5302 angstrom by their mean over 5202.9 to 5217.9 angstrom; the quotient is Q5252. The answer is 1.30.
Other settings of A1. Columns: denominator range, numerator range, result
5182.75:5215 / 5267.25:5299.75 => 1.24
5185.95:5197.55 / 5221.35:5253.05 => 1.32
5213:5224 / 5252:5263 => 1.04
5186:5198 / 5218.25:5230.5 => 1.30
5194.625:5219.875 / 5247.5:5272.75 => 1.06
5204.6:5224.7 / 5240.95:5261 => 1.15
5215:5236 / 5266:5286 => 0.91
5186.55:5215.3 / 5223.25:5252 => 1.23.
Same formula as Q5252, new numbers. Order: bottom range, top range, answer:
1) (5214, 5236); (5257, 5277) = 0.94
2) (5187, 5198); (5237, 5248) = 1.36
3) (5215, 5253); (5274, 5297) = 1.06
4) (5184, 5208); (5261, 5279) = 1.13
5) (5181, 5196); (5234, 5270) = 1.47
